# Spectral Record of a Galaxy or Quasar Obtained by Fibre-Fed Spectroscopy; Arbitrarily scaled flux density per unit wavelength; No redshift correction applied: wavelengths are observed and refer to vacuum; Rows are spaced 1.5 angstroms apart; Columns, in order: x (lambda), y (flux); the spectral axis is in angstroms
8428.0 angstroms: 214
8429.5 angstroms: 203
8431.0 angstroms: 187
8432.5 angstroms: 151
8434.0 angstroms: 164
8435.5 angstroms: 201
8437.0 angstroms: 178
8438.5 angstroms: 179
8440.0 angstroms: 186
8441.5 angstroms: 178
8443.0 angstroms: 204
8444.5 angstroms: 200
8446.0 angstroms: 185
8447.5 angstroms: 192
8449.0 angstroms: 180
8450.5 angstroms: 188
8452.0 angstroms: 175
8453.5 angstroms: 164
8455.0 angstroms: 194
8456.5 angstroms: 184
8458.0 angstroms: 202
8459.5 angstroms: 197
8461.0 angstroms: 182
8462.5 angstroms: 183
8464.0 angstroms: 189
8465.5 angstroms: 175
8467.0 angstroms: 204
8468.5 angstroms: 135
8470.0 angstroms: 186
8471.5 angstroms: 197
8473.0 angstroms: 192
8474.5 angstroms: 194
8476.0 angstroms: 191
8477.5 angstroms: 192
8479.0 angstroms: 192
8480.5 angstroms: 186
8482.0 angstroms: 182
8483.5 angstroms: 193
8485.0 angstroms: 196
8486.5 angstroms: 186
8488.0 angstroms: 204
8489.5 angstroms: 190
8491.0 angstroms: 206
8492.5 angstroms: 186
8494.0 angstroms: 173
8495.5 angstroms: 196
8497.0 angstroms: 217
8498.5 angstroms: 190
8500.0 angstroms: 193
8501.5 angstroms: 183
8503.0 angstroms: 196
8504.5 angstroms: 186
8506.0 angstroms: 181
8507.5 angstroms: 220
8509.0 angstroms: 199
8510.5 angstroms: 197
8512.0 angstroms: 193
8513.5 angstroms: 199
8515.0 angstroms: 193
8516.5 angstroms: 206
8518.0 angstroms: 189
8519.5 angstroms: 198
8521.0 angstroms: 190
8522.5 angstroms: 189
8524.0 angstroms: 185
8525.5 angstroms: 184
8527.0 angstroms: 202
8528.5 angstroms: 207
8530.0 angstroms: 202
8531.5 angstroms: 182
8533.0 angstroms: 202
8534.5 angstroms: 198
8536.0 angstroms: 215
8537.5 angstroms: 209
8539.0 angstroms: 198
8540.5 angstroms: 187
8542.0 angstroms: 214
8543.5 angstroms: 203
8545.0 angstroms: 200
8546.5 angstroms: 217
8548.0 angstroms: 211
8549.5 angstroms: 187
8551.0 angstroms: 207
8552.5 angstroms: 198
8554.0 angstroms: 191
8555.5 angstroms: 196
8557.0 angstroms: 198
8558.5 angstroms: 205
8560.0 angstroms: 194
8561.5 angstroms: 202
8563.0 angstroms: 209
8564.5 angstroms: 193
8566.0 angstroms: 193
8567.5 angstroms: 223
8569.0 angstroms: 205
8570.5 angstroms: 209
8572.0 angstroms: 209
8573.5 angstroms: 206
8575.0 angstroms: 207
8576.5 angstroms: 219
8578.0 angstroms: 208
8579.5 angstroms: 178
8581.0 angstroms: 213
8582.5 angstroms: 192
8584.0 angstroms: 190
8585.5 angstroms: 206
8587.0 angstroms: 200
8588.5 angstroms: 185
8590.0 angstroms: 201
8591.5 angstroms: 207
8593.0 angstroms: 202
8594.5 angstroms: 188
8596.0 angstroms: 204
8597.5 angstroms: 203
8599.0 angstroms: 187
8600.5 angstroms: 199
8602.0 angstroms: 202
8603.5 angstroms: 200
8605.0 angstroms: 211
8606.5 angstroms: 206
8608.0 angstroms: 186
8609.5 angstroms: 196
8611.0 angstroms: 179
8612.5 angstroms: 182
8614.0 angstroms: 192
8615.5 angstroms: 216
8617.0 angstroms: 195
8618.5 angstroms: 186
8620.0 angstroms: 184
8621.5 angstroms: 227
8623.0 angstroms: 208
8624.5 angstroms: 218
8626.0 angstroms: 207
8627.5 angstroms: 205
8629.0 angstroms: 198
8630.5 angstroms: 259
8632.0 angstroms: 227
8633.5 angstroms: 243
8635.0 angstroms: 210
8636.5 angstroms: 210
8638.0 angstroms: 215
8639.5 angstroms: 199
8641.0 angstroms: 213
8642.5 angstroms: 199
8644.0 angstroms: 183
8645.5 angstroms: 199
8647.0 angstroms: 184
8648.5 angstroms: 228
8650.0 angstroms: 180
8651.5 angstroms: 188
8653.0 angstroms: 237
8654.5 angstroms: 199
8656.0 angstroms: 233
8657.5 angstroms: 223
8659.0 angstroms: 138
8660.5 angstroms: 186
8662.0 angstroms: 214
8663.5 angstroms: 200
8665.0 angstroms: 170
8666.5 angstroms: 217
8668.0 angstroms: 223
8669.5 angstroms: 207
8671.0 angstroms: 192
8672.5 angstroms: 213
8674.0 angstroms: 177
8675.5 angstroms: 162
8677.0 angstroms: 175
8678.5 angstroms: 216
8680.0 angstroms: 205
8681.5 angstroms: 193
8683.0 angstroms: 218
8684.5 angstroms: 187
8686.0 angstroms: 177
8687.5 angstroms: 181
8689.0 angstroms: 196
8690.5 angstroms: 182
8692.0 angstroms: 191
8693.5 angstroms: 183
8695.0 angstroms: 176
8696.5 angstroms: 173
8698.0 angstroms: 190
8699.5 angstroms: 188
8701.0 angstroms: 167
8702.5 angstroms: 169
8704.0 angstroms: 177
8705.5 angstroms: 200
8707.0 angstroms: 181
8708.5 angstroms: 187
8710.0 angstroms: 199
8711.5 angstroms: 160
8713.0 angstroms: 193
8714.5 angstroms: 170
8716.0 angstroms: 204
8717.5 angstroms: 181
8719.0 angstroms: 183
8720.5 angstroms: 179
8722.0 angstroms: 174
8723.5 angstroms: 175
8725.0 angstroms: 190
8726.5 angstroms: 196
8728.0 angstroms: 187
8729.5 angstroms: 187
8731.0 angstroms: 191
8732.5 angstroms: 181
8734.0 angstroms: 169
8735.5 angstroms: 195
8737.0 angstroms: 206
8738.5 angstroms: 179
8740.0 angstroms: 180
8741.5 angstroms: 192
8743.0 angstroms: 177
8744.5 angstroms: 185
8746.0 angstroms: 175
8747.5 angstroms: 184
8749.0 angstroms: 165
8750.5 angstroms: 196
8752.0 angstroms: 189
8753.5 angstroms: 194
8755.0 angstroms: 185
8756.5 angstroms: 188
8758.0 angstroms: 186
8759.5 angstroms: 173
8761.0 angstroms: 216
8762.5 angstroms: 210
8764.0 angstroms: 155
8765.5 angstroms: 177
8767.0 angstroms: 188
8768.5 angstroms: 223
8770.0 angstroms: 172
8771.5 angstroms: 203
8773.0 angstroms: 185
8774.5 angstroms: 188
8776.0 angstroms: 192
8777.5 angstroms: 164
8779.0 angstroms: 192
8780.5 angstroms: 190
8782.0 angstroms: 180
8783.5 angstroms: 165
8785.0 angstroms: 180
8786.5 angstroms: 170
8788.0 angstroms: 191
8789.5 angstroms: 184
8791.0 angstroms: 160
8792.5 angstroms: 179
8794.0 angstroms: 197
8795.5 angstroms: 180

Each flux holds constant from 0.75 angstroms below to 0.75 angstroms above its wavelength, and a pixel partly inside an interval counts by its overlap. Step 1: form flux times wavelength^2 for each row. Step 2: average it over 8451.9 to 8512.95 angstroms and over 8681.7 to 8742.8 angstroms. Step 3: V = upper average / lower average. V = 1.0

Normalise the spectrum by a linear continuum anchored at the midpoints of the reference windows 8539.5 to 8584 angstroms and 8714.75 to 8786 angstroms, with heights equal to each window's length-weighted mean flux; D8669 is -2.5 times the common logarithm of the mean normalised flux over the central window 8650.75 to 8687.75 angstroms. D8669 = -0.03 mag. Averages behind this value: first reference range 202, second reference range 185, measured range 197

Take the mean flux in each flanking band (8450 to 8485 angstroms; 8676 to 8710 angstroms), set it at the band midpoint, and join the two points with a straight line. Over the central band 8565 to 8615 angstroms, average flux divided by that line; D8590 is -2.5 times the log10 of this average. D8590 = -0.07 mag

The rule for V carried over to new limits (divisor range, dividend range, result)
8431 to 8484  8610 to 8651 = 1.16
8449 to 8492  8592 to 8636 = 1.13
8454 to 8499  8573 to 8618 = 1.08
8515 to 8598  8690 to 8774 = 0.96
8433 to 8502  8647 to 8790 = 1.06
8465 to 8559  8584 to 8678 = 1.06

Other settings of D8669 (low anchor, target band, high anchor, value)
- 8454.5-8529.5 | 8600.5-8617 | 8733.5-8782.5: -0.04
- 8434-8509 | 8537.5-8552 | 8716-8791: -0.08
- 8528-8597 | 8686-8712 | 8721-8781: 0.05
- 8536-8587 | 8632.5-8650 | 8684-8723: -0.08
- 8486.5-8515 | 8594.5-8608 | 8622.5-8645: 0.05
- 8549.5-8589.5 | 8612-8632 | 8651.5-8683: -0.04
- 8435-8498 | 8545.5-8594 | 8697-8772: -0.08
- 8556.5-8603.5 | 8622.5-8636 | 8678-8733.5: -0.13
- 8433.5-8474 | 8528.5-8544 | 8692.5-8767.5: -0.09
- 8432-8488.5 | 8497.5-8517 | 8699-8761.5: -0.05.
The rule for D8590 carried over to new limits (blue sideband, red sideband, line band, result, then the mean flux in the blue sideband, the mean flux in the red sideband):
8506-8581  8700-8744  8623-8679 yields -0.07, 200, 184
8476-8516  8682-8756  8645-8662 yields -0.07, 193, 185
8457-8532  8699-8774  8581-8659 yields -0.08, 192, 185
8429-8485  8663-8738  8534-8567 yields -0.08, 186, 188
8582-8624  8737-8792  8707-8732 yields 0.02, 198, 185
